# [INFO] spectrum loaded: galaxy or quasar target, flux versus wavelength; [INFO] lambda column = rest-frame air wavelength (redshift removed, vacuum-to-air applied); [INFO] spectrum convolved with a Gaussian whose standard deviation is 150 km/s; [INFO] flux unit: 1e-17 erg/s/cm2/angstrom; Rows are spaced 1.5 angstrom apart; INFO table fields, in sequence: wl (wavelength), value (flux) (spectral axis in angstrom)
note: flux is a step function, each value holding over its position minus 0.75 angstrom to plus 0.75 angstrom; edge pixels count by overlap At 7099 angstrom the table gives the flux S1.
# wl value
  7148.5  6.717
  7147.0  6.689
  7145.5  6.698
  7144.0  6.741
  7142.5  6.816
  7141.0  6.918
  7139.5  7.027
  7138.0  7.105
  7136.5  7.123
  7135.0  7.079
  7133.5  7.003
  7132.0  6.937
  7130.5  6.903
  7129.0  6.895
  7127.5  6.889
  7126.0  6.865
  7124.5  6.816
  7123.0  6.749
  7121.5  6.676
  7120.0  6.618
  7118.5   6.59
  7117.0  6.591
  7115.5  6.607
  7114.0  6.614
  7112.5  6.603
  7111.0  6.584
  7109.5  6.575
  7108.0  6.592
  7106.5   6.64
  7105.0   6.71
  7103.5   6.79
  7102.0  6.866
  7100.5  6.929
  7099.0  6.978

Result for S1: 6.978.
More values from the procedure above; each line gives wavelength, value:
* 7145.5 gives 6.698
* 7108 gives 6.592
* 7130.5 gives 6.903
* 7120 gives 6.618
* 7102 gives 6.866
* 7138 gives 7.105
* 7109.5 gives 6.575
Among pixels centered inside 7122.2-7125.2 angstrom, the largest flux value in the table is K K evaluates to 6.816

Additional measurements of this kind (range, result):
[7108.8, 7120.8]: 6.618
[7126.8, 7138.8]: 7.123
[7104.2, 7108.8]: 6.71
